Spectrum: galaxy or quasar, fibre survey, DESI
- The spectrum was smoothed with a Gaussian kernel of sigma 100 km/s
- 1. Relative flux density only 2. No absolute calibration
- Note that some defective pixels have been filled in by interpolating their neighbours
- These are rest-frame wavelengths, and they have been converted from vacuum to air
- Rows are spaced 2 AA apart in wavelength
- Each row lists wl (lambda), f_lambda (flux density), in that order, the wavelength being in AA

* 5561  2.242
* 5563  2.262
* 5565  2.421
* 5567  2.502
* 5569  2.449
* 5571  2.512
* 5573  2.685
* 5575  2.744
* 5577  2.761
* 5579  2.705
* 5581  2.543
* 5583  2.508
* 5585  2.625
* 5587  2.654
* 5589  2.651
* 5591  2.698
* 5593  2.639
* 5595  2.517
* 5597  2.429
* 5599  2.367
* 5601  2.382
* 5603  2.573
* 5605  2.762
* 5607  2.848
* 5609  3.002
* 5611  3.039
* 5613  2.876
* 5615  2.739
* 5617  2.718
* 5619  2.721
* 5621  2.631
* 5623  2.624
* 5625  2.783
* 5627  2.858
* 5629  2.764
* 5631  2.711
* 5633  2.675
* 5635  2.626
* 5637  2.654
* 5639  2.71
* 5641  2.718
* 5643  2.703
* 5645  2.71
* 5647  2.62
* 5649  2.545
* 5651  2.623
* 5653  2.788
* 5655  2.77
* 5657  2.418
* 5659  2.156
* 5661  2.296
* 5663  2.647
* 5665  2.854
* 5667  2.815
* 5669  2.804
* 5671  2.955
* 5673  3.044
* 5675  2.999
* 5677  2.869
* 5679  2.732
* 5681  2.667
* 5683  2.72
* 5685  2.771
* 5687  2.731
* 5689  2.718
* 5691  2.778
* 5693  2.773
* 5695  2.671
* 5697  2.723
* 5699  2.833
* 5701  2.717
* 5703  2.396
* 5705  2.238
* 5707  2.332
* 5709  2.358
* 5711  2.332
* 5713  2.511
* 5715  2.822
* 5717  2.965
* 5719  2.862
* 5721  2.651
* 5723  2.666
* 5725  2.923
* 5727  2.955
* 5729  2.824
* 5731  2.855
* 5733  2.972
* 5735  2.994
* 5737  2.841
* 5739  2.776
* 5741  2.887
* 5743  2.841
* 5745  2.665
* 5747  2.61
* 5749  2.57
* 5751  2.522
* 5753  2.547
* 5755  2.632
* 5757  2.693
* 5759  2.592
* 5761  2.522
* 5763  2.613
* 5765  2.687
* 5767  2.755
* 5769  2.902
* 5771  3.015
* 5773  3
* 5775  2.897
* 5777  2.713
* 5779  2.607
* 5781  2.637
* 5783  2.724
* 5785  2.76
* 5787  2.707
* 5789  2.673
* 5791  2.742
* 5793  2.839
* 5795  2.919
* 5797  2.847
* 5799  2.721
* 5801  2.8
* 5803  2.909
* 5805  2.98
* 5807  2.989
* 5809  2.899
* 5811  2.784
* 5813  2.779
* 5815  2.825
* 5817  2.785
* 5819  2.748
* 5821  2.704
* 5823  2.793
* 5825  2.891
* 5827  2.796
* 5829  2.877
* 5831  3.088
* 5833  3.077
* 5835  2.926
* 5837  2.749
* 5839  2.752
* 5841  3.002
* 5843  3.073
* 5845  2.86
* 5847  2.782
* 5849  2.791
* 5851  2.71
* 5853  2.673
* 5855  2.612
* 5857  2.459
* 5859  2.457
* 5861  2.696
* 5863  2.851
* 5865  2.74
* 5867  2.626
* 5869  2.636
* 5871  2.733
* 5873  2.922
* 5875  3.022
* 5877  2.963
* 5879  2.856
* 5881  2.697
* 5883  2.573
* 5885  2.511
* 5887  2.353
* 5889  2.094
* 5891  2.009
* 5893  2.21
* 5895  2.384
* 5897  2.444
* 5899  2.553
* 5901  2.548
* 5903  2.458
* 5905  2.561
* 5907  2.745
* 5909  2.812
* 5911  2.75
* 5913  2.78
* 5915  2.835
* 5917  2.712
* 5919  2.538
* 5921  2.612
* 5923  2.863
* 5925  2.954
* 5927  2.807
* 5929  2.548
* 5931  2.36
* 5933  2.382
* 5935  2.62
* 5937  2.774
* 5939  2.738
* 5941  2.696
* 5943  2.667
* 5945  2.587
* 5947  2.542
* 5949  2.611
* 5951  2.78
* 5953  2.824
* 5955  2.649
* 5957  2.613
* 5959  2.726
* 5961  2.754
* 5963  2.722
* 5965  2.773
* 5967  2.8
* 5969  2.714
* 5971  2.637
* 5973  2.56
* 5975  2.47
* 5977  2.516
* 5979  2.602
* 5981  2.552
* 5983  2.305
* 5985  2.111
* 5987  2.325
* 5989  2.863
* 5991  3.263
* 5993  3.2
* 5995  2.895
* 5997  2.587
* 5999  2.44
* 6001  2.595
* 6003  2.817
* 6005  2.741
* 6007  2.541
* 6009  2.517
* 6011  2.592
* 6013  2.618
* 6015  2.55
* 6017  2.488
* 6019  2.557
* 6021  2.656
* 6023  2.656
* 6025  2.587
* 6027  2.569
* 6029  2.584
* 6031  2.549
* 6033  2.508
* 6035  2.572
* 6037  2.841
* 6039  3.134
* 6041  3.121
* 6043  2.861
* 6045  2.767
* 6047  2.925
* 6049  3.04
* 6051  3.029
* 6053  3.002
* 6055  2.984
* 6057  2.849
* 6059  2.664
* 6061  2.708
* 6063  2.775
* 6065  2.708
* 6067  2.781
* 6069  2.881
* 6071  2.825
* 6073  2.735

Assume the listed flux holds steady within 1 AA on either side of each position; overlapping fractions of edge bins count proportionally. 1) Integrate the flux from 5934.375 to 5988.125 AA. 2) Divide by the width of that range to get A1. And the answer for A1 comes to 2.62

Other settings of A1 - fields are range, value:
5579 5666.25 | 2.66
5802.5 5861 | 2.82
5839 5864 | 2.75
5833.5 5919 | 2.67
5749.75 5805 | 2.74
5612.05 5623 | 2.73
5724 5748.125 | 2.84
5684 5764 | 2.69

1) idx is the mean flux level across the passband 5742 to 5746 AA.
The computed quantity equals 2.75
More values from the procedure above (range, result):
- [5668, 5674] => 2.93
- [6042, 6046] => 2.81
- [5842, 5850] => 2.88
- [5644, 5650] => 2.62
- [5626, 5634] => 2.75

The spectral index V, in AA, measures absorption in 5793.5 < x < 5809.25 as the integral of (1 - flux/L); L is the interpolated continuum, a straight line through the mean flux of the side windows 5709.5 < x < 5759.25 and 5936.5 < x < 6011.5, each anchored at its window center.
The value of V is -1.0 AA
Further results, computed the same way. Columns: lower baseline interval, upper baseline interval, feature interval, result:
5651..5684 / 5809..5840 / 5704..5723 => 1.3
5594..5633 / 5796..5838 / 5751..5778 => 0.8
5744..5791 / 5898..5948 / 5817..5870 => -2.1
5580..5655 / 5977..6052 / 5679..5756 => -0.6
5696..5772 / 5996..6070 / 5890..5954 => 2.3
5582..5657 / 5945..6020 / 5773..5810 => -2.0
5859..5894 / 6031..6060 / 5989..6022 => 1.3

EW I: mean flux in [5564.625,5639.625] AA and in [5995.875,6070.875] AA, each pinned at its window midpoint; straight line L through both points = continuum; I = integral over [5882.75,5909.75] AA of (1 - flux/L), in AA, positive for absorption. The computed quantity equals 2.7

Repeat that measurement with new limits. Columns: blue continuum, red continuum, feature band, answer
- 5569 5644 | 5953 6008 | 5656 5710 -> 0.1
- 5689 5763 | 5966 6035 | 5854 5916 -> 0.9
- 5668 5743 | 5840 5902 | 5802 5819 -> -1.2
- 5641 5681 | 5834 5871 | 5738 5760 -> 0.4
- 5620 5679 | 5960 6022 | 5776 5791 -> -0.1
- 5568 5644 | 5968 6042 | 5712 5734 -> -1.3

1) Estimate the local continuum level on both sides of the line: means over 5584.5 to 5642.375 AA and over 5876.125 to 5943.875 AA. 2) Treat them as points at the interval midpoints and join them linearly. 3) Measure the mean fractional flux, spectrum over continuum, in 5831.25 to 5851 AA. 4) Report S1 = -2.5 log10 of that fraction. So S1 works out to -0.11 mag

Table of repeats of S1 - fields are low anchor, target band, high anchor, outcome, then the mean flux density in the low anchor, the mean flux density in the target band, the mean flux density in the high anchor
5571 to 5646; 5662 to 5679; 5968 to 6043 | -0.074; 2.68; 2.87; 2.65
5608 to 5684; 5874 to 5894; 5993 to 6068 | 0.083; 2.73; 2.53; 2.73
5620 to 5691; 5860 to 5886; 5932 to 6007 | -0.033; 2.71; 2.76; 2.66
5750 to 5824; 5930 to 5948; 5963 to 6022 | 0.029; 2.76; 2.6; 2.63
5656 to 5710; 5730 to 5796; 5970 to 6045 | -0.034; 2.67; 2.75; 2.65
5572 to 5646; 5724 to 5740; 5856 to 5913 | -0.097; 2.69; 2.89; 2.6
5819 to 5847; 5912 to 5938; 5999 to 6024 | 0.025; 2.88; 2.68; 2.6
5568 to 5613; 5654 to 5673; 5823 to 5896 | 0.003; 2.65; 2.66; 2.71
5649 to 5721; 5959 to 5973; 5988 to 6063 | 0.008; 2.67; 2.72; 2.75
